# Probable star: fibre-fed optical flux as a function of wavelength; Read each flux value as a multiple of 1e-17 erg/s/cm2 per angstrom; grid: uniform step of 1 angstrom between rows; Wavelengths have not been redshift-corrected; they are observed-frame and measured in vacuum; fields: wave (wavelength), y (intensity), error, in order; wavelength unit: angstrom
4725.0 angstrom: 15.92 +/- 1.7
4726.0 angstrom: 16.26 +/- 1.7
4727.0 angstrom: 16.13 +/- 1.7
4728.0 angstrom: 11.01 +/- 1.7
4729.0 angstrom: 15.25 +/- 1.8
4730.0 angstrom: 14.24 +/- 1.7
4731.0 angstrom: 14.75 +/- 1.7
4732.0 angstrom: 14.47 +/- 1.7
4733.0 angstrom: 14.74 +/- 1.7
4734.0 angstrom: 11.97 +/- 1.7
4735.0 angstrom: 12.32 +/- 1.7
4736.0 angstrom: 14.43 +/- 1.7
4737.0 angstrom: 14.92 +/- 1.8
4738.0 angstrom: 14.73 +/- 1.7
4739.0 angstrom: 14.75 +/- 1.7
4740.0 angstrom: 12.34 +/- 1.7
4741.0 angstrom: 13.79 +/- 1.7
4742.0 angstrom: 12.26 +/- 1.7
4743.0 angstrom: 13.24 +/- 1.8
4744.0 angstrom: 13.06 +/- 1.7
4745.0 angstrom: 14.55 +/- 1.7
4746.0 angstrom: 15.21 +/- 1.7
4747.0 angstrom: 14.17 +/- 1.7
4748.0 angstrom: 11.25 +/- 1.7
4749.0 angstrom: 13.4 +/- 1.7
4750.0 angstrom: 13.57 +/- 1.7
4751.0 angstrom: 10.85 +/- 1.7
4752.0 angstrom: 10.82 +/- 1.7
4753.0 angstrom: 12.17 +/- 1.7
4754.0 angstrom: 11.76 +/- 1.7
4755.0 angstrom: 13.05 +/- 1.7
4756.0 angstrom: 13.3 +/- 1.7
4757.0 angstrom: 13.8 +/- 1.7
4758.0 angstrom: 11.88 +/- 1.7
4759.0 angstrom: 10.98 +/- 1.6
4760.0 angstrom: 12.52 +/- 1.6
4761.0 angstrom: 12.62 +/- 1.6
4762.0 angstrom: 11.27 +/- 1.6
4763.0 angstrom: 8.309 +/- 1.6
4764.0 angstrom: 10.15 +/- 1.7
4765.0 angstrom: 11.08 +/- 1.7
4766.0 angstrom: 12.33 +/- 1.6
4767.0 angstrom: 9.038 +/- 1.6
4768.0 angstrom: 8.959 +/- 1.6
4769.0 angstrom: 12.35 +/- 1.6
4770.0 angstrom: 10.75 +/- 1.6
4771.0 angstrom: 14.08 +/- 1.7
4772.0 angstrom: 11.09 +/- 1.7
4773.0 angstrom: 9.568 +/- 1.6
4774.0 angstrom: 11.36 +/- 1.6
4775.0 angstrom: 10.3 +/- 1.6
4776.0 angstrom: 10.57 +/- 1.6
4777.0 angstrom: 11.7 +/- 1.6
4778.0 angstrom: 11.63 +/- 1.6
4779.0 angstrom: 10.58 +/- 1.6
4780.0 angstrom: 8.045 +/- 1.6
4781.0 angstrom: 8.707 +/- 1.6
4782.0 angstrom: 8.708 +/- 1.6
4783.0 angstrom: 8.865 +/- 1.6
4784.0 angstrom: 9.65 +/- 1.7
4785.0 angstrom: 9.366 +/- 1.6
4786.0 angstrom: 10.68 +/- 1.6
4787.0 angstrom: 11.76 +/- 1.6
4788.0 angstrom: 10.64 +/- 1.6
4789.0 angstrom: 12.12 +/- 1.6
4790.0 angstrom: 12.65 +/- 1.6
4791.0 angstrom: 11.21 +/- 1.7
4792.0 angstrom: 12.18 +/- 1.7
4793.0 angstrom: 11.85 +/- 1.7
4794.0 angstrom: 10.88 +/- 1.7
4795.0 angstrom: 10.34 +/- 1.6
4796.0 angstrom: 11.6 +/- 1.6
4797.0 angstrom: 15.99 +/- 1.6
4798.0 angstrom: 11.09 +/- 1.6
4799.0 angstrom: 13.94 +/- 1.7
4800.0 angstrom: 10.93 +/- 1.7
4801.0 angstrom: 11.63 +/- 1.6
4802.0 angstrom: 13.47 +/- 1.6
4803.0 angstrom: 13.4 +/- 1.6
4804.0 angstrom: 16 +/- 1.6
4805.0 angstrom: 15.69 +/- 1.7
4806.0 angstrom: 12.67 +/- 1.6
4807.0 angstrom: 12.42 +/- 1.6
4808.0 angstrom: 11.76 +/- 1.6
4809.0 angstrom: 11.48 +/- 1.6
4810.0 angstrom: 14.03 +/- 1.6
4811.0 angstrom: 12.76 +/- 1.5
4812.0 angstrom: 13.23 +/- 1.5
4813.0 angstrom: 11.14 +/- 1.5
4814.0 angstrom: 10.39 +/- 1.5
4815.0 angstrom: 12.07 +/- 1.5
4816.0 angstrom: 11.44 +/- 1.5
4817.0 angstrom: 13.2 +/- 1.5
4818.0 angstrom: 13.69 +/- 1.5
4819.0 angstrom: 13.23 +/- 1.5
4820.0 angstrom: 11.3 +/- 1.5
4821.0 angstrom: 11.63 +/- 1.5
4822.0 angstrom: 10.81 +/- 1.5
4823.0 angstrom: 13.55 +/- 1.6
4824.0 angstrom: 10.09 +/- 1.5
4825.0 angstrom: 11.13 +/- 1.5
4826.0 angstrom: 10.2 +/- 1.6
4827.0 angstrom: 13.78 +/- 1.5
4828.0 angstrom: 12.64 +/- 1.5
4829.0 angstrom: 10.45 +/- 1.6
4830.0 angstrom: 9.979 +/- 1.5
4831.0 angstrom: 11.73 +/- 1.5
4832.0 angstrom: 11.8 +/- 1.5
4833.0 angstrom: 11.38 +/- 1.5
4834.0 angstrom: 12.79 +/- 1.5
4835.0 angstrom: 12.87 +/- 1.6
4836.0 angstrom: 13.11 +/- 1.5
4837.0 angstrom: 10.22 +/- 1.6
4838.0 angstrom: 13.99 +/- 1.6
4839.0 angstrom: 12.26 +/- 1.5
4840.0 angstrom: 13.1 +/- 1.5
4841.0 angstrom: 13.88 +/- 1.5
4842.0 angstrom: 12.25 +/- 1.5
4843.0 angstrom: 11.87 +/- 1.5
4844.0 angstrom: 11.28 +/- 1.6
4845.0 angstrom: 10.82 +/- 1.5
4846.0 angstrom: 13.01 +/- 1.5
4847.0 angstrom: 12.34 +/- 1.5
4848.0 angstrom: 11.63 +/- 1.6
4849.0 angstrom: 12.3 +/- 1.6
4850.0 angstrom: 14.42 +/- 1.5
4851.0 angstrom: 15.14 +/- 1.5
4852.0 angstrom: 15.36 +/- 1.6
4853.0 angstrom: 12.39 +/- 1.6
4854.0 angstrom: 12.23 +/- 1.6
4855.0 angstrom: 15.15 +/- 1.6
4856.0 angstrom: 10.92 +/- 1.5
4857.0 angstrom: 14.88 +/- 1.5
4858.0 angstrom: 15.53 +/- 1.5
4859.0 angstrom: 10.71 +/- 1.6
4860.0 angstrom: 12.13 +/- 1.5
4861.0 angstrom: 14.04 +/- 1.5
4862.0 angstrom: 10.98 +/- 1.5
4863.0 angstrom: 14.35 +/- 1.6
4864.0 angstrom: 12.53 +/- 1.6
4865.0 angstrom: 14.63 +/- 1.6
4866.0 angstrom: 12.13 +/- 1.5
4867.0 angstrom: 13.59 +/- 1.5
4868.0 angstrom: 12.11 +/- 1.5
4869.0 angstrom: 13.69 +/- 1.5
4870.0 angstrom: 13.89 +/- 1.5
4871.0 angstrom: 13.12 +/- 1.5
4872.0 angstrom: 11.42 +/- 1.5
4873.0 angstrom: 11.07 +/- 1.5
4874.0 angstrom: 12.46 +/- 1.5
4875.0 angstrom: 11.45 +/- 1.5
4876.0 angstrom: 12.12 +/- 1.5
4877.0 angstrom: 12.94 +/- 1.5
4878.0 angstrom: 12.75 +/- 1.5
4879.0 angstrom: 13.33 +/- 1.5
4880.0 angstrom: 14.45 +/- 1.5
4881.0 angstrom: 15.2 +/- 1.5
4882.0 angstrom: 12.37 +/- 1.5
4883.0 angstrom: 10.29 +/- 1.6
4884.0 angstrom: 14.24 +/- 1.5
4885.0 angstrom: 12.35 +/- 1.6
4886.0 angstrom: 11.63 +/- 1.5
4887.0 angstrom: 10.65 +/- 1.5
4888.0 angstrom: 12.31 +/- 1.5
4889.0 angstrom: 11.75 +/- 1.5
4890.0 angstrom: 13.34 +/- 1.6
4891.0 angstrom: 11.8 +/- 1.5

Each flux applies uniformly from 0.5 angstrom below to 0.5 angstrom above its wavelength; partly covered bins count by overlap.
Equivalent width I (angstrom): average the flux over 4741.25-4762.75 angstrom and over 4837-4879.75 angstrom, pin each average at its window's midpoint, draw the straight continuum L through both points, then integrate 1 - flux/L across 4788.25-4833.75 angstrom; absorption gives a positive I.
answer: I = 2.0 angstrom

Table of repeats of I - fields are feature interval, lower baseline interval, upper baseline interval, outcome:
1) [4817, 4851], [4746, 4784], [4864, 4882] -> 0.5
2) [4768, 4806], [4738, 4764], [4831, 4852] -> 3.3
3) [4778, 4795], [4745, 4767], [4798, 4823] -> 2.5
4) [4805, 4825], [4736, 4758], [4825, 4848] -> 0.2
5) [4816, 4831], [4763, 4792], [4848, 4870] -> 0.4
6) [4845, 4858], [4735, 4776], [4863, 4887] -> -0.7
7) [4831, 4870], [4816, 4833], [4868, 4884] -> -1.8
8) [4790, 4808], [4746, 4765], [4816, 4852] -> -0.7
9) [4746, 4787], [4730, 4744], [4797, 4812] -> 6.9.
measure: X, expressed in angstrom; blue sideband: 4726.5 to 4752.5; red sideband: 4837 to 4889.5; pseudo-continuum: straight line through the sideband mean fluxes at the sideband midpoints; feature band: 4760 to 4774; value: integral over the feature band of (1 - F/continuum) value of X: 2.5 angstrom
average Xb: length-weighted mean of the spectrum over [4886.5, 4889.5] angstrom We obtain 11.6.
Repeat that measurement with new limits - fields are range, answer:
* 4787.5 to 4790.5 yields 11.8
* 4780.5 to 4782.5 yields 8.71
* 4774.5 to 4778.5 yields 11.1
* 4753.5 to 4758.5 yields 12.8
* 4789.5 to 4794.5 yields 11.8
